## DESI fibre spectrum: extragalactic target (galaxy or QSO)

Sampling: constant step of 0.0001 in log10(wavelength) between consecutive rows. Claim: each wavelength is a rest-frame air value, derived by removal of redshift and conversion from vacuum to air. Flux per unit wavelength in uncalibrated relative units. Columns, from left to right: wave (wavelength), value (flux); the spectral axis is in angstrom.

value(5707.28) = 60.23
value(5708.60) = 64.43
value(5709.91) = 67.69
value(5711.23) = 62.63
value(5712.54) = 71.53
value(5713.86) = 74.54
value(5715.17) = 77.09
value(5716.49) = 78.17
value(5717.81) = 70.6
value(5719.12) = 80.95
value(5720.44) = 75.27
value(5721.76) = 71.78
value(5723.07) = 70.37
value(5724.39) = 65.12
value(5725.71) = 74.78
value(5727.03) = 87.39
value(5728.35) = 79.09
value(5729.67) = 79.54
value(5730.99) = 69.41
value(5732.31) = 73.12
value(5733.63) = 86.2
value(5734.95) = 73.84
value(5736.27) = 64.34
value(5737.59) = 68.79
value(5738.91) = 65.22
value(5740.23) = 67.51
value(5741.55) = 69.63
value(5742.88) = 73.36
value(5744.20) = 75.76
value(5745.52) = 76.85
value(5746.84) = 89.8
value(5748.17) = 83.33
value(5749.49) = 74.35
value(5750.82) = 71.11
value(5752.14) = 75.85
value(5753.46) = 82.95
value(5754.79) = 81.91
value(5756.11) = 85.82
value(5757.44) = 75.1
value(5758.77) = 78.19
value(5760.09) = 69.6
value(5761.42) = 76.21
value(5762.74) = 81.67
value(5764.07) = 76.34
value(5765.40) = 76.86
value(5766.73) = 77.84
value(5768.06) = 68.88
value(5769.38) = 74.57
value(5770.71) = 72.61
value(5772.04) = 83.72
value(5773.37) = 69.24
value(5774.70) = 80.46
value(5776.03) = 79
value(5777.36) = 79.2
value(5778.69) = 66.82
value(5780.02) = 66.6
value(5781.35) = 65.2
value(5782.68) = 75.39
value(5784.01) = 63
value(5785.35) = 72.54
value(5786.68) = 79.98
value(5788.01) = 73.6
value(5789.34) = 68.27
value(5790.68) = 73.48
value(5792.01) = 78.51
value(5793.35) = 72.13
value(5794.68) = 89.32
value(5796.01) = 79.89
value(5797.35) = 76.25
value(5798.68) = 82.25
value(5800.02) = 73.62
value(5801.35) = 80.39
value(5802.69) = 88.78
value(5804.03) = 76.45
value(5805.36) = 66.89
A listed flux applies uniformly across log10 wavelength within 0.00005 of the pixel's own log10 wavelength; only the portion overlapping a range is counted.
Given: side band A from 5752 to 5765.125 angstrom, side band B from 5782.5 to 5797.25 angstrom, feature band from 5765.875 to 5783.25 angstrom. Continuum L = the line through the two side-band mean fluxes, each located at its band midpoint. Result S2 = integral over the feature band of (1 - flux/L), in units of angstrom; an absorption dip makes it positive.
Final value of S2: 0.7 angstrom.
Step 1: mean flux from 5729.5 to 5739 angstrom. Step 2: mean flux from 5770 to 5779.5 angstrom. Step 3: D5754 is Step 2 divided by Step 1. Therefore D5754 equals 1.04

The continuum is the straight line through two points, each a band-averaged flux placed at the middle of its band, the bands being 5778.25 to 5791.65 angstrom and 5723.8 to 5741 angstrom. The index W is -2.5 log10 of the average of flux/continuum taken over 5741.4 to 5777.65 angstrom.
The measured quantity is -0.076 mag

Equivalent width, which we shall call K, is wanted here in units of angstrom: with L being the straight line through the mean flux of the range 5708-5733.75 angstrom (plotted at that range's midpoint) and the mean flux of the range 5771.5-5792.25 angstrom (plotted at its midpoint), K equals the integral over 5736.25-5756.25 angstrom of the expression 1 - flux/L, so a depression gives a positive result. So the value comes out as -0.53 angstrom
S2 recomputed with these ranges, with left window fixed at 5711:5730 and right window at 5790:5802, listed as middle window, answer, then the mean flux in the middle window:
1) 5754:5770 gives 0.0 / 77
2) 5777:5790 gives 1.2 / 70.9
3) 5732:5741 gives 0.5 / 71.2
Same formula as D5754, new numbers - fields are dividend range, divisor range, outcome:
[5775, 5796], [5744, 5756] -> 0.93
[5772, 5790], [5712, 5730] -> 0.96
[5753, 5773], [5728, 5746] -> 1.06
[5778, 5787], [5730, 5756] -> 0.92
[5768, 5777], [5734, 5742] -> 1.10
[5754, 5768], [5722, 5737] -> 1.04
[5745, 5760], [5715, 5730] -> 1.05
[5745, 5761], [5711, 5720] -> 1.06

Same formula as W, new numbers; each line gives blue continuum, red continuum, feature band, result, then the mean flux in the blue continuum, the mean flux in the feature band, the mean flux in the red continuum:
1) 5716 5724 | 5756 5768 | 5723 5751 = 0.01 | 74.2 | 74.6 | 76.6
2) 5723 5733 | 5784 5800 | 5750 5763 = -0.03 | 75.1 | 77.7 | 76.2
